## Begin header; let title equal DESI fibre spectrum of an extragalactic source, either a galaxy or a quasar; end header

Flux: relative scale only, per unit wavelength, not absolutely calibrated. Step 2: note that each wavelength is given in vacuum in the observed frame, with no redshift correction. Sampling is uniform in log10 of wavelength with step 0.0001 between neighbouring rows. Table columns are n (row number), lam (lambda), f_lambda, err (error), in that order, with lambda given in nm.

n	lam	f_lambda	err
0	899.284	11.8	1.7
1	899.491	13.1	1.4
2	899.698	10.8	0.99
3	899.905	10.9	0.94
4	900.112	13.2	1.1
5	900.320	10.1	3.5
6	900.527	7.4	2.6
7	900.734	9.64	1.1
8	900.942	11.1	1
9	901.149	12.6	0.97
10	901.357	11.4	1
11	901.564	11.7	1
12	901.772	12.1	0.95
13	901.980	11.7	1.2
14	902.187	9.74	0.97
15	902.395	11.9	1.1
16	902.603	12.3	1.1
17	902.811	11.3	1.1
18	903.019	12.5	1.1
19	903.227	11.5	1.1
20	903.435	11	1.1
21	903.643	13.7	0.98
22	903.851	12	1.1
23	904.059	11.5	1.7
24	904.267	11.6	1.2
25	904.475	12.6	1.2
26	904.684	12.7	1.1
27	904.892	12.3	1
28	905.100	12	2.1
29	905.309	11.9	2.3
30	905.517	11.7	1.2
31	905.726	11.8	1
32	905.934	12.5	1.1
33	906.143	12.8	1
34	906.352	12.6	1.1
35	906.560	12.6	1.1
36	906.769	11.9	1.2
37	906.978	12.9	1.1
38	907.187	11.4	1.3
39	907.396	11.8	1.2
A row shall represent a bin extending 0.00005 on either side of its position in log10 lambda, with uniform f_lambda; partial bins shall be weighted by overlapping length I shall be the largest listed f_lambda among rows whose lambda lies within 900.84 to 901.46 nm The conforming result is 12.6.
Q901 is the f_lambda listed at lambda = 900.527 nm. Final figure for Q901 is 7.4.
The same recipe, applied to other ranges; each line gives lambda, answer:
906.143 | 12.8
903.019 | 12.5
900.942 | 11.1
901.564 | 11.7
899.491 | 13.1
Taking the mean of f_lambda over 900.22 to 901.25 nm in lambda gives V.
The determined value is 10.2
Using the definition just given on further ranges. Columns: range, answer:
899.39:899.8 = 12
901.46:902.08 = 11.8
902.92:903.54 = 11.7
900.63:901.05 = 10.4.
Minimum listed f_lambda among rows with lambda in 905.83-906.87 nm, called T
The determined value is 11.9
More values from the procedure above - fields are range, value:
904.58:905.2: 12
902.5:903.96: 11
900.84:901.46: 11.1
